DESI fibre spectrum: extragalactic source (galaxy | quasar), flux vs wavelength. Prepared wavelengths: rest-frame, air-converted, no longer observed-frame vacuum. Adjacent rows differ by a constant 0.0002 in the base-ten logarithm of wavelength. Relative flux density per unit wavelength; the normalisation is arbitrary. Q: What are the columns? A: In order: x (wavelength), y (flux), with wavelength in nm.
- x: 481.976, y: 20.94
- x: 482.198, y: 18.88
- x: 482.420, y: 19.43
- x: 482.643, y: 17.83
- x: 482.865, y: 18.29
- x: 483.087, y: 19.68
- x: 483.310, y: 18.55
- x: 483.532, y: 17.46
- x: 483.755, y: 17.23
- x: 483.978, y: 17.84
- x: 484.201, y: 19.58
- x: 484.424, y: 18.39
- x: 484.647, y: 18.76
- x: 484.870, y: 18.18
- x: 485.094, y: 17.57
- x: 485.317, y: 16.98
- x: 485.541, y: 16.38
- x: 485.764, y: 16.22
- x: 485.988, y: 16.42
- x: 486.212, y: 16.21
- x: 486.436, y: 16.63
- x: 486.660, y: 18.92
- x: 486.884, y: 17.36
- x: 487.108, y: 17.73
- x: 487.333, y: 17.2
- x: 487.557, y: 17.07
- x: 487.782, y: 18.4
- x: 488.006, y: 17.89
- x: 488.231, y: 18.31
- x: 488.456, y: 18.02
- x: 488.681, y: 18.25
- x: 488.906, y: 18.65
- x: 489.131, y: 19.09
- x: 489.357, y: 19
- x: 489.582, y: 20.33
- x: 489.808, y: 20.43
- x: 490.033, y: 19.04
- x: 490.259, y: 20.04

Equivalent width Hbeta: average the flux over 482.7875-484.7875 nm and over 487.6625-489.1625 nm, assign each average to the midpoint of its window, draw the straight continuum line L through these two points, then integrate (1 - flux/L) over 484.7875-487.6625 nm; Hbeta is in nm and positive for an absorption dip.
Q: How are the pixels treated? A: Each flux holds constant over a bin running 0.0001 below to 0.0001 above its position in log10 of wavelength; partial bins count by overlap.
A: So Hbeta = 0.19 nm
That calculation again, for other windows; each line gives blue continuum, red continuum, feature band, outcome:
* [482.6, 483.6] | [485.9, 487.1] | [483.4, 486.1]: 0.038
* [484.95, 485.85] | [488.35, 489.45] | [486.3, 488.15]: 0.012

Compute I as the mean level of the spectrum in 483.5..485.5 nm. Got 18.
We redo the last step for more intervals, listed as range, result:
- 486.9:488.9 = 17.9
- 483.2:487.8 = 17.6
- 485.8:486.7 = 16.8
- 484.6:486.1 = 17.1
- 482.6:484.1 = 18.2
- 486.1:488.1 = 17.5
